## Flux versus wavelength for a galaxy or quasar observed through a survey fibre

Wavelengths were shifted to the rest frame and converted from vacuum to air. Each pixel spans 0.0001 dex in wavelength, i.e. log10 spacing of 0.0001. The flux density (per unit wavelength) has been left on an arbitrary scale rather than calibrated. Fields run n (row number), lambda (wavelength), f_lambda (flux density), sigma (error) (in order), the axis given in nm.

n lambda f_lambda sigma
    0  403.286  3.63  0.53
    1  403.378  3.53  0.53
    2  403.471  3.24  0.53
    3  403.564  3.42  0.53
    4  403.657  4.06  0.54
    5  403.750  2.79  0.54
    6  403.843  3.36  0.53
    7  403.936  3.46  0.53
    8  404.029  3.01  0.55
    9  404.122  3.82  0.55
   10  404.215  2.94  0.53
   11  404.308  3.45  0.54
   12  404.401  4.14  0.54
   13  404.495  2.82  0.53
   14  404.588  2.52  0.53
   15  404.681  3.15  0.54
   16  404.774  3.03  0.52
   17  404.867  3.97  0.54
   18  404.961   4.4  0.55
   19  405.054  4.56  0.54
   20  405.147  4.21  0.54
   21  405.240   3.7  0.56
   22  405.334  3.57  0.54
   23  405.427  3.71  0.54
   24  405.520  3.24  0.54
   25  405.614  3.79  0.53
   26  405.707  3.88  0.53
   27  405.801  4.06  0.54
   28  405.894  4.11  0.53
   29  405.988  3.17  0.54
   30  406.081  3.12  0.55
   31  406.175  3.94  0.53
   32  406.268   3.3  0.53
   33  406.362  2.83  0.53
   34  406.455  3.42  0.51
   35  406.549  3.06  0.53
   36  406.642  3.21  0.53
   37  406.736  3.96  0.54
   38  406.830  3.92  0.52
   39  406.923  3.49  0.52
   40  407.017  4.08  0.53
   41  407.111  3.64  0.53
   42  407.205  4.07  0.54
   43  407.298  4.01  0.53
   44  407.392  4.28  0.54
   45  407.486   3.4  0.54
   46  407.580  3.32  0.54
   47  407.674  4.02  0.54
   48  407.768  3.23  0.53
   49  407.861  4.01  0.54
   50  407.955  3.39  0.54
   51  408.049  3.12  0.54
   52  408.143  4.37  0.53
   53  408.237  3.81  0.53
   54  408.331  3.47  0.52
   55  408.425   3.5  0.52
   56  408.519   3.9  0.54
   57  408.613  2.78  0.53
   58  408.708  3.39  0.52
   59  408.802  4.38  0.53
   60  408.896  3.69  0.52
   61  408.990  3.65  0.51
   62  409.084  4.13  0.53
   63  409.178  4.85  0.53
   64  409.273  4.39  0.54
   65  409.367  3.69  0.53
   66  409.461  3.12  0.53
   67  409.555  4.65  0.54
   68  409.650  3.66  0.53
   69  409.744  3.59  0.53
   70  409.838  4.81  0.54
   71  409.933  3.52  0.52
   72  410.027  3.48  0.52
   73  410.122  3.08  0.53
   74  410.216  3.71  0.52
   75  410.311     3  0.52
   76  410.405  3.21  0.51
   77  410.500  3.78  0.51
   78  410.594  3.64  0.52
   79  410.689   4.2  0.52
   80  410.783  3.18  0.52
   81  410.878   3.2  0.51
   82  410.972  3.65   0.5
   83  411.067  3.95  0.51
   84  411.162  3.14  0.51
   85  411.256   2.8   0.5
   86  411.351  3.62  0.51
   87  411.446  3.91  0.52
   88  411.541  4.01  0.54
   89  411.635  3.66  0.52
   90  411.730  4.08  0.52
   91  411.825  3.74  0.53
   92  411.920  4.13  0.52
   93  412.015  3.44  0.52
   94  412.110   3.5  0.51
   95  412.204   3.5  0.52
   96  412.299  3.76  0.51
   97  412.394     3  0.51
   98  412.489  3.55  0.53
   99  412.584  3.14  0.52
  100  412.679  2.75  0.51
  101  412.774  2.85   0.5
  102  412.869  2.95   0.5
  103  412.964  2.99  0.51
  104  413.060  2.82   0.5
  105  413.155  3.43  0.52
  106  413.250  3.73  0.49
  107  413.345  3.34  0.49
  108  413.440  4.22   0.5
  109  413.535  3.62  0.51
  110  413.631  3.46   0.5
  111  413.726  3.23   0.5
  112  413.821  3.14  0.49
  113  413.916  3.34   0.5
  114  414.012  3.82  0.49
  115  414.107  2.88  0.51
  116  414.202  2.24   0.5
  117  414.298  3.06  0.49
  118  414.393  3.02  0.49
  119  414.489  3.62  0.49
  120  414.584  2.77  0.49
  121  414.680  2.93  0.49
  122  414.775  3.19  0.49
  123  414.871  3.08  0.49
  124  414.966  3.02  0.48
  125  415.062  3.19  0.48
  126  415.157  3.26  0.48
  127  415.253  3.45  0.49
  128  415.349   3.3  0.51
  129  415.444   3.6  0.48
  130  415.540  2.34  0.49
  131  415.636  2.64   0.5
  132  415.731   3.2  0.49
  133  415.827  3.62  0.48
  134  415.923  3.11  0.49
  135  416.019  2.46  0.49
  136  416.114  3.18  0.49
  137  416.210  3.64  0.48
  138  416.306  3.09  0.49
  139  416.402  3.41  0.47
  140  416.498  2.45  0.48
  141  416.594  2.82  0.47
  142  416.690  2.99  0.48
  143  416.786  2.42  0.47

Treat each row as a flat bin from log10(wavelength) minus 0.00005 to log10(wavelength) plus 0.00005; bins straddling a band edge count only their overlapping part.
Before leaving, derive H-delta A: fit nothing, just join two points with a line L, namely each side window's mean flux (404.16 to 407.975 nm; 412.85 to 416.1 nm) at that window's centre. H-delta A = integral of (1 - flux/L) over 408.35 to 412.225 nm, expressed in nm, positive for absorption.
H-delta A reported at -0.335 nm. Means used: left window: 3.62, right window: 3.18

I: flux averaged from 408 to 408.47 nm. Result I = 3.65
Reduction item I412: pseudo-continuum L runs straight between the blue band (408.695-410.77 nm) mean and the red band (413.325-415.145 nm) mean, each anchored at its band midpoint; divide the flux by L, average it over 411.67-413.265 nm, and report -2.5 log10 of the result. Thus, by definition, 0.03 mag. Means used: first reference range 3.8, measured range 3.37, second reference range 3.22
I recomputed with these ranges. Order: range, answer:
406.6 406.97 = 3.65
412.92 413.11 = 2.9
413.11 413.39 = 3.51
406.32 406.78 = 3.3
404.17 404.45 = 3.5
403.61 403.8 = 3.42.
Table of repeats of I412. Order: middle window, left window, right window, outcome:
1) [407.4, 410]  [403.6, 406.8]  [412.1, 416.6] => -0.12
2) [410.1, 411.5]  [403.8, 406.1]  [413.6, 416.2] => -0.06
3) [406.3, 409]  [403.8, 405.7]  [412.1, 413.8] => -0.05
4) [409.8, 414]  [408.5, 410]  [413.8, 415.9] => 0.01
